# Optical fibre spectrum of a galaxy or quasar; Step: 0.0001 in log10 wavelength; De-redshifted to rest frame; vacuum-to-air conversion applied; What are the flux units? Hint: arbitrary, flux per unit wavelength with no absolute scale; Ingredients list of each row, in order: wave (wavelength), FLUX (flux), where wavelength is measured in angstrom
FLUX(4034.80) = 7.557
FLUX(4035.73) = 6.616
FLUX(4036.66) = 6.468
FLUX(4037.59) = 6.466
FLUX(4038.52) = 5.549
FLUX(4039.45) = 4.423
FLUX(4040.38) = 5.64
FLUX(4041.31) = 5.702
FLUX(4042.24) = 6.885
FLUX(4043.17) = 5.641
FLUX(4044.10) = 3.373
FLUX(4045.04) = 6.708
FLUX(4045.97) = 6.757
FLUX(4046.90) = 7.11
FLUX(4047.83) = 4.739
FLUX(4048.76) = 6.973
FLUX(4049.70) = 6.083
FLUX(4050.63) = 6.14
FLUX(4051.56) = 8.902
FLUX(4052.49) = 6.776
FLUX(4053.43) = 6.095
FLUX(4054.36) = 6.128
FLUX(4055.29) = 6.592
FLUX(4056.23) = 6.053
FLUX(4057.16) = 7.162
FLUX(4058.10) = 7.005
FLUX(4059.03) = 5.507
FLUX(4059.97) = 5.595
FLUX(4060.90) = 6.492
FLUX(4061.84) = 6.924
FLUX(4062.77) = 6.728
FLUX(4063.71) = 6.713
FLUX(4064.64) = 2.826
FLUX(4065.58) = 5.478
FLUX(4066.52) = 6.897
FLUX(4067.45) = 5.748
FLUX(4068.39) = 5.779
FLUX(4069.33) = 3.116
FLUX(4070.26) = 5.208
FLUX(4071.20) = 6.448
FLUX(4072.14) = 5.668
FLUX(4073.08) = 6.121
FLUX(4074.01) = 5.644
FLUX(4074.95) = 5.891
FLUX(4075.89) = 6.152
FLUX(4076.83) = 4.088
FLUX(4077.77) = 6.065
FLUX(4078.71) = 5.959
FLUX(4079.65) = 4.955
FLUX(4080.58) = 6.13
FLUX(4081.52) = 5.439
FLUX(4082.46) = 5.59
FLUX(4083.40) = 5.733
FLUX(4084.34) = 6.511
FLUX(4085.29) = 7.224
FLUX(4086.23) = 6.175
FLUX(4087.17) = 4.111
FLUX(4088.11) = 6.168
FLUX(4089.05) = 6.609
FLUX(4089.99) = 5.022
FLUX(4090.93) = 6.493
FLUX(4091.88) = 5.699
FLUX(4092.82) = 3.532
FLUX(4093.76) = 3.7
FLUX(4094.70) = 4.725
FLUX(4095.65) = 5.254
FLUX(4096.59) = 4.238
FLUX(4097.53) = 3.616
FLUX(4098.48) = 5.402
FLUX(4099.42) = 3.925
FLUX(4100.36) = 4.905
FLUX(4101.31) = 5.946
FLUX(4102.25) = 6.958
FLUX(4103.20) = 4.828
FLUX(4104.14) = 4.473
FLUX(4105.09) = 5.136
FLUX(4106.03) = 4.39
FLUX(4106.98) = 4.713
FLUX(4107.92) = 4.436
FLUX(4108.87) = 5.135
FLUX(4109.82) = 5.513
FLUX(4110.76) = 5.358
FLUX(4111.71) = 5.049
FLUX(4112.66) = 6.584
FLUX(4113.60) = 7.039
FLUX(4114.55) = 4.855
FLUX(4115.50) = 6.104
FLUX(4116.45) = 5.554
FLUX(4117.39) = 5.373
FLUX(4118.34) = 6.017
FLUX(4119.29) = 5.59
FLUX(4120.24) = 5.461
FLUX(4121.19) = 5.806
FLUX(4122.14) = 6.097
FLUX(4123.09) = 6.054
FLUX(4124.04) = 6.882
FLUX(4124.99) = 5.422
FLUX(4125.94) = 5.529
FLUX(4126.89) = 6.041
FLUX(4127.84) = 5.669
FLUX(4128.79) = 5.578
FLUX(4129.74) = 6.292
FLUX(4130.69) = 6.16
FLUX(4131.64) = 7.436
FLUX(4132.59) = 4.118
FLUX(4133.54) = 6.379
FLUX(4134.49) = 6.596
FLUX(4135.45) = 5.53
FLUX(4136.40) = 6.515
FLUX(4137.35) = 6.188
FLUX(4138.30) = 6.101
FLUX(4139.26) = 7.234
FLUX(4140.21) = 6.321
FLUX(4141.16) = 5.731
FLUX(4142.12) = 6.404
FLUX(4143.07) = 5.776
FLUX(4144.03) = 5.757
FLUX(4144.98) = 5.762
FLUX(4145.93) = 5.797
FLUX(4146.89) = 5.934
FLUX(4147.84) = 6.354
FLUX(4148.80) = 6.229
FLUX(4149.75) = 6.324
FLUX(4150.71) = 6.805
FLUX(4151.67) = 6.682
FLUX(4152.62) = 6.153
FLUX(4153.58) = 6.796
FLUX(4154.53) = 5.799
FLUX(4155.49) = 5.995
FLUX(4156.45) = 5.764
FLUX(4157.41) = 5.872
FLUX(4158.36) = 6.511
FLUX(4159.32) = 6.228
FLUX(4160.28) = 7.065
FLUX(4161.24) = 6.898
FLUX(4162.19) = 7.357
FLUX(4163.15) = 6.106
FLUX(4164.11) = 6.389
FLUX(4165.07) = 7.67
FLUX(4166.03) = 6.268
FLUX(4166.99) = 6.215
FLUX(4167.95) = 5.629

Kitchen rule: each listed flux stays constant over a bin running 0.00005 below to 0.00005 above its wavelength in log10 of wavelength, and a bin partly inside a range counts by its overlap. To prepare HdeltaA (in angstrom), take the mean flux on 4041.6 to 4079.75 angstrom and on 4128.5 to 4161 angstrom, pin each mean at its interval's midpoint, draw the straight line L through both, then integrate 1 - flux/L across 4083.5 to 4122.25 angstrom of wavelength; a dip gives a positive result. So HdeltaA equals 4.7 angstrom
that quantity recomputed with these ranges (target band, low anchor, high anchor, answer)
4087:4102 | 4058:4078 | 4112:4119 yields 2.1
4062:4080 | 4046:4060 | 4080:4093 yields 1.6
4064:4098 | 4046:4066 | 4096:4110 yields 0.9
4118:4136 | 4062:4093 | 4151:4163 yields 0.6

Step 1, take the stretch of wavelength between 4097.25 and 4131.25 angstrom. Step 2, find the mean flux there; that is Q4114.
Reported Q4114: 5.51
